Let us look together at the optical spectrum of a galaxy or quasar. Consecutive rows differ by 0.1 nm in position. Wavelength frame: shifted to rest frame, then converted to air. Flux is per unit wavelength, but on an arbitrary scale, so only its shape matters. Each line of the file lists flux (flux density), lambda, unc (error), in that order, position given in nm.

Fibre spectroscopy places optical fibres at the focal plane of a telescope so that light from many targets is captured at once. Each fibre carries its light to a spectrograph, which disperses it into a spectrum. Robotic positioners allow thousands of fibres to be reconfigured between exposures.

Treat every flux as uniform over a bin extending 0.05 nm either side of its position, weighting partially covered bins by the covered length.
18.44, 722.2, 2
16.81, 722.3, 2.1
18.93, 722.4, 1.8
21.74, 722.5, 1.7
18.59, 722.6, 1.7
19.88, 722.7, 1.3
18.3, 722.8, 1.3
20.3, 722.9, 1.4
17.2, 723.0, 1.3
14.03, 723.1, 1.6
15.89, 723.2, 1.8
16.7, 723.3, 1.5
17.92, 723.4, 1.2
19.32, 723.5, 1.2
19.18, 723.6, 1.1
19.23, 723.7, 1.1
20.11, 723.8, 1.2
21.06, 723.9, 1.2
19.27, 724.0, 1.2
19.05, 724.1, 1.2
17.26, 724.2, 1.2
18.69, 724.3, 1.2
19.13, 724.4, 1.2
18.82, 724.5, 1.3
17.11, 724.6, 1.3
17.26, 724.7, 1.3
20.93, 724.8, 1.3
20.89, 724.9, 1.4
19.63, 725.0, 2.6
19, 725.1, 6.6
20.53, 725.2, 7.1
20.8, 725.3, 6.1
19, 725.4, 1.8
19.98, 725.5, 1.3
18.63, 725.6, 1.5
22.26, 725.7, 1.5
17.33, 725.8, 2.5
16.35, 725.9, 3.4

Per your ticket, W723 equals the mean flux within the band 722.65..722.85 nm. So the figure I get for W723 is 19.1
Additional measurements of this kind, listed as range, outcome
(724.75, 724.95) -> 20.9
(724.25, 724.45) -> 18.9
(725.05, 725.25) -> 19.8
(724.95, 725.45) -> 19.8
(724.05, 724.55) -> 18.6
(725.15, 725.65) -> 19.8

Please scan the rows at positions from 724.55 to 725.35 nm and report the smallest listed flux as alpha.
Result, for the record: 17.11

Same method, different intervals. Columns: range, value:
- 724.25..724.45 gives 18.69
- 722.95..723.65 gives 14.03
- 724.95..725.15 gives 19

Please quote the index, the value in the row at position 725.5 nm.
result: 19.98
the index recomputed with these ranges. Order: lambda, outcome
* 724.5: 18.82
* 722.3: 16.81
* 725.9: 16.35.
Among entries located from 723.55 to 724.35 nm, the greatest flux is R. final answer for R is 21.06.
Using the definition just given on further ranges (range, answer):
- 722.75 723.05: 20.3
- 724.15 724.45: 19.13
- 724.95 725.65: 20.8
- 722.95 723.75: 19.32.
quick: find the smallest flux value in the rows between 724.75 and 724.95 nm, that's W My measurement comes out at 20.89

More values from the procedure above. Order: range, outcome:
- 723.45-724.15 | 19.05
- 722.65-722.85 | 18.3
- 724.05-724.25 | 17.26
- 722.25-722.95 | 16.81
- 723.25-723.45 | 16.7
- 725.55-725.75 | 18.63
